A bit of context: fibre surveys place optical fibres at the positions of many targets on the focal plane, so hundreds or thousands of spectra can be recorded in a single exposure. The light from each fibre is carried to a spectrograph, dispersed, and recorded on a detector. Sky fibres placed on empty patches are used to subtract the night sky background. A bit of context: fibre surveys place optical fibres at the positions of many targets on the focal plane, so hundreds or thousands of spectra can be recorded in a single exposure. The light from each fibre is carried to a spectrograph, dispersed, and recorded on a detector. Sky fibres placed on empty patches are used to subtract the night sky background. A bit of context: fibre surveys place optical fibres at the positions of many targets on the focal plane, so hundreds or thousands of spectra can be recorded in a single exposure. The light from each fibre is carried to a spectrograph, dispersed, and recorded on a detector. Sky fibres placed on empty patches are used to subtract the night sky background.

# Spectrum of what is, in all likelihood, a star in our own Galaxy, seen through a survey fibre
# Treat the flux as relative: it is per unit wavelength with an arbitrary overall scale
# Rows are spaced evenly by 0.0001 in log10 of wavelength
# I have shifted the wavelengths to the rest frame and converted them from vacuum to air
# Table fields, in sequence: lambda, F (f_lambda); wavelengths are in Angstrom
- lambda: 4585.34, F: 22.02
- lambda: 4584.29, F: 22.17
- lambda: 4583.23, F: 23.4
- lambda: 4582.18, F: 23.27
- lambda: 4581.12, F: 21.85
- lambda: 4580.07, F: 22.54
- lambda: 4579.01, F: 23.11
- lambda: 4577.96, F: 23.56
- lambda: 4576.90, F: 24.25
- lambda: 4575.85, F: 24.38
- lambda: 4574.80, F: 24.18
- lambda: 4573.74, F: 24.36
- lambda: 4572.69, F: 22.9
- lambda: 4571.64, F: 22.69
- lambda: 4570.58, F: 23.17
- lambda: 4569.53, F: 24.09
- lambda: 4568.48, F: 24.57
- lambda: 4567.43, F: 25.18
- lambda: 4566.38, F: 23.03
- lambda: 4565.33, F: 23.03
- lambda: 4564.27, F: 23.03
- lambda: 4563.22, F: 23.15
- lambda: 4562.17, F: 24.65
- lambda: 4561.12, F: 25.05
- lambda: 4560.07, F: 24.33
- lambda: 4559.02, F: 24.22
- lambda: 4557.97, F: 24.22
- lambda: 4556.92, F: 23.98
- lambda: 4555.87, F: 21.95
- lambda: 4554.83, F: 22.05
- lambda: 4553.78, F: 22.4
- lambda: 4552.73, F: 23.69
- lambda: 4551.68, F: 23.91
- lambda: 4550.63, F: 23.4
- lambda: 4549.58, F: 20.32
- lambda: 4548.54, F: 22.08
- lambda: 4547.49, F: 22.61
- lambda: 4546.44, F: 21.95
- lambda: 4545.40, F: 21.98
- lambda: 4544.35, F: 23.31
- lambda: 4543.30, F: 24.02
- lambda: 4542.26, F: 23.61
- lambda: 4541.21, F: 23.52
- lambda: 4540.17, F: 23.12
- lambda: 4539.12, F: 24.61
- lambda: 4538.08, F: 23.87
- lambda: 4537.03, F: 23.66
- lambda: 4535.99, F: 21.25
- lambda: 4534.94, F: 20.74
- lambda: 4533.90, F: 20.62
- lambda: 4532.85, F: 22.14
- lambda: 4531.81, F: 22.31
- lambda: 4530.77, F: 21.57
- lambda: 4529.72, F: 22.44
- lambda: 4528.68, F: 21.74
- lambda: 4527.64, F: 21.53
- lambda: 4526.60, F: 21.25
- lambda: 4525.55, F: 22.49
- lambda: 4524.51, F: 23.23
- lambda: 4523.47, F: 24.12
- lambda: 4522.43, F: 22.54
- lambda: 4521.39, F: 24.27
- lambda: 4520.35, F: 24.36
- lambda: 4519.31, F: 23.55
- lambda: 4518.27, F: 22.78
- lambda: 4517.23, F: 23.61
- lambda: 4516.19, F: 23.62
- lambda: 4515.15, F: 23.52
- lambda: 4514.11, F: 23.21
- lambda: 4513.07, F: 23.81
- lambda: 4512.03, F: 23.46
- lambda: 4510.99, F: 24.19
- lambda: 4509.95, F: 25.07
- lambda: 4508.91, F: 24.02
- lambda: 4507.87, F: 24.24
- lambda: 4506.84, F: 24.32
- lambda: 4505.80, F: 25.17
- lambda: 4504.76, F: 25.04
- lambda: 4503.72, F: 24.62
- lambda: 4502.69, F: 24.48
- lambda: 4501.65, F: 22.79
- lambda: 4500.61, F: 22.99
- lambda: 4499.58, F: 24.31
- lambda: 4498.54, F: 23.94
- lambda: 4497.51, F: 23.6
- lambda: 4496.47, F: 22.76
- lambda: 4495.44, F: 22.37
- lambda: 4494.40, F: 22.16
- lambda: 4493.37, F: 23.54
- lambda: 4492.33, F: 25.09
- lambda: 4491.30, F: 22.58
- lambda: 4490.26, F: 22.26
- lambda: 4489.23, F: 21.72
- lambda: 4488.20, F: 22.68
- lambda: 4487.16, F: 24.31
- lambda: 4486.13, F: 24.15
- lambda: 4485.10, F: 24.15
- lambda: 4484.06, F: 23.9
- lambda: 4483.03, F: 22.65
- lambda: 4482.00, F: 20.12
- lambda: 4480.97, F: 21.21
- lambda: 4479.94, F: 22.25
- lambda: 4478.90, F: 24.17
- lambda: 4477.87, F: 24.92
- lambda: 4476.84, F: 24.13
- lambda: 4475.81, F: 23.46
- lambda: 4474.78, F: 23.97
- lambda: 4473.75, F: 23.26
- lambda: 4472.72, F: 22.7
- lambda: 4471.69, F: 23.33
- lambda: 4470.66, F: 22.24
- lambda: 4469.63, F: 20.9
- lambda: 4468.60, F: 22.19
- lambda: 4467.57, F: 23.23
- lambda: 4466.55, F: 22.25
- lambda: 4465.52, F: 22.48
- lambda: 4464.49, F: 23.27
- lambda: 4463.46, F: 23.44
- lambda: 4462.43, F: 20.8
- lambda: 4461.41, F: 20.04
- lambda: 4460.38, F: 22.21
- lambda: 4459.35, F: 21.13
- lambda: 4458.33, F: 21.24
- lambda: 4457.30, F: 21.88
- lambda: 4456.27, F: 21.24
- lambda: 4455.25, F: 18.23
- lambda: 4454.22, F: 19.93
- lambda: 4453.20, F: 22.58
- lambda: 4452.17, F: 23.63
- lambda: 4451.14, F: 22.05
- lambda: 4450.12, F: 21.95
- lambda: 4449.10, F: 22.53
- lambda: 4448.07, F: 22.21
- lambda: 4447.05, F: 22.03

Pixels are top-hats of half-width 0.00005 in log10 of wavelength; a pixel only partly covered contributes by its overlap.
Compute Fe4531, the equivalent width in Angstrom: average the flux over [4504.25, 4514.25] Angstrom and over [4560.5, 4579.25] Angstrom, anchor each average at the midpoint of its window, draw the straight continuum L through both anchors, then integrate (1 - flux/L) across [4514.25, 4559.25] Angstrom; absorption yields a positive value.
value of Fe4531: 2.3 Angstrom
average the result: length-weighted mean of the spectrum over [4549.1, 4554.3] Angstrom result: 22.7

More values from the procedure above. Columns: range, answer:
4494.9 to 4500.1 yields 23.4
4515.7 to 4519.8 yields 23.4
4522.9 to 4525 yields 23.7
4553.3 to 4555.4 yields 22.3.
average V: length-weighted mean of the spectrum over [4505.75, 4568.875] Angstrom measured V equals 23.2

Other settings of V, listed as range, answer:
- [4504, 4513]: 24.4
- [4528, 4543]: 22.5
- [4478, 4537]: 23.1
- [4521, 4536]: 22.2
